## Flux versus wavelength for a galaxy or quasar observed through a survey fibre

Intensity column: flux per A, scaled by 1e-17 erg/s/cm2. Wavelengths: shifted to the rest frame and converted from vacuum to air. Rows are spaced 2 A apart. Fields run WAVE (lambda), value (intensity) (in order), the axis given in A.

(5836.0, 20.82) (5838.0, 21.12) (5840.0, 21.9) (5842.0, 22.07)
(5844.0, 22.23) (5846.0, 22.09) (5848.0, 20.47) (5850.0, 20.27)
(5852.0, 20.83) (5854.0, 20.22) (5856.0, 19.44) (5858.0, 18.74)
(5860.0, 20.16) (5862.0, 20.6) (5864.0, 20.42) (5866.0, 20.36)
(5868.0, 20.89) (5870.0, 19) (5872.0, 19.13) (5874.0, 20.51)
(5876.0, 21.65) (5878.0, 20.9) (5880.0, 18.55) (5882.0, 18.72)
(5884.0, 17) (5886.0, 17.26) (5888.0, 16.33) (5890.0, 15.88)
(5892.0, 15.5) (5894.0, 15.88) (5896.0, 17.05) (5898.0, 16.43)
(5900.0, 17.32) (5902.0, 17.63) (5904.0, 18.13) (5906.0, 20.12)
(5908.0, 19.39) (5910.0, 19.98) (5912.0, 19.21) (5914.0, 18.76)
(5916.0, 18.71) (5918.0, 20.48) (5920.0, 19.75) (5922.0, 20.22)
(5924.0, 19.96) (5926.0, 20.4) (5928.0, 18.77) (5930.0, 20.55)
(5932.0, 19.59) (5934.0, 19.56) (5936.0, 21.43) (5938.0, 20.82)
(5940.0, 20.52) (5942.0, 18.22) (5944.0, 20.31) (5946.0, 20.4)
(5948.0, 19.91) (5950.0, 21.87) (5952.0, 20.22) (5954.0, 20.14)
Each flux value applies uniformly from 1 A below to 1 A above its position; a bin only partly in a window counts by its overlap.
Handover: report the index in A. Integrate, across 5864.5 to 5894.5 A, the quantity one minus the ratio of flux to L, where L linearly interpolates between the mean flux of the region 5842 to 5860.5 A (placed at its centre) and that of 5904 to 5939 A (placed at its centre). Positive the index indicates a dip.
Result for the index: 2.5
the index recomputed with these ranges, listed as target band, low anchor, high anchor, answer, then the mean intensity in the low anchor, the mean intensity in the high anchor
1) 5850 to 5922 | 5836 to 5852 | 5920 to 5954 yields 6.6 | 21.4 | 20.2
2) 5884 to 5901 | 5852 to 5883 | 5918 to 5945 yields 3.0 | 20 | 20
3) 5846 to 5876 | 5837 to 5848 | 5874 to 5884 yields 0.8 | 21.8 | 19.7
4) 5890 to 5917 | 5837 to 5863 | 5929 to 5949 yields 3.3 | 20.8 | 20.1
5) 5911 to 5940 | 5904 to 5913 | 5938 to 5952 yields -0.1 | 19.5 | 20.2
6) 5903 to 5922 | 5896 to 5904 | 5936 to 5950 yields -1.4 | 17.2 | 20.3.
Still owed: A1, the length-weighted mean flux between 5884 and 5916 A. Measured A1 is 17.7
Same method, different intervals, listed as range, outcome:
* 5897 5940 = 19.4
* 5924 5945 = 20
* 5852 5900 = 18.7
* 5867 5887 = 19.4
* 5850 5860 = 19.9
